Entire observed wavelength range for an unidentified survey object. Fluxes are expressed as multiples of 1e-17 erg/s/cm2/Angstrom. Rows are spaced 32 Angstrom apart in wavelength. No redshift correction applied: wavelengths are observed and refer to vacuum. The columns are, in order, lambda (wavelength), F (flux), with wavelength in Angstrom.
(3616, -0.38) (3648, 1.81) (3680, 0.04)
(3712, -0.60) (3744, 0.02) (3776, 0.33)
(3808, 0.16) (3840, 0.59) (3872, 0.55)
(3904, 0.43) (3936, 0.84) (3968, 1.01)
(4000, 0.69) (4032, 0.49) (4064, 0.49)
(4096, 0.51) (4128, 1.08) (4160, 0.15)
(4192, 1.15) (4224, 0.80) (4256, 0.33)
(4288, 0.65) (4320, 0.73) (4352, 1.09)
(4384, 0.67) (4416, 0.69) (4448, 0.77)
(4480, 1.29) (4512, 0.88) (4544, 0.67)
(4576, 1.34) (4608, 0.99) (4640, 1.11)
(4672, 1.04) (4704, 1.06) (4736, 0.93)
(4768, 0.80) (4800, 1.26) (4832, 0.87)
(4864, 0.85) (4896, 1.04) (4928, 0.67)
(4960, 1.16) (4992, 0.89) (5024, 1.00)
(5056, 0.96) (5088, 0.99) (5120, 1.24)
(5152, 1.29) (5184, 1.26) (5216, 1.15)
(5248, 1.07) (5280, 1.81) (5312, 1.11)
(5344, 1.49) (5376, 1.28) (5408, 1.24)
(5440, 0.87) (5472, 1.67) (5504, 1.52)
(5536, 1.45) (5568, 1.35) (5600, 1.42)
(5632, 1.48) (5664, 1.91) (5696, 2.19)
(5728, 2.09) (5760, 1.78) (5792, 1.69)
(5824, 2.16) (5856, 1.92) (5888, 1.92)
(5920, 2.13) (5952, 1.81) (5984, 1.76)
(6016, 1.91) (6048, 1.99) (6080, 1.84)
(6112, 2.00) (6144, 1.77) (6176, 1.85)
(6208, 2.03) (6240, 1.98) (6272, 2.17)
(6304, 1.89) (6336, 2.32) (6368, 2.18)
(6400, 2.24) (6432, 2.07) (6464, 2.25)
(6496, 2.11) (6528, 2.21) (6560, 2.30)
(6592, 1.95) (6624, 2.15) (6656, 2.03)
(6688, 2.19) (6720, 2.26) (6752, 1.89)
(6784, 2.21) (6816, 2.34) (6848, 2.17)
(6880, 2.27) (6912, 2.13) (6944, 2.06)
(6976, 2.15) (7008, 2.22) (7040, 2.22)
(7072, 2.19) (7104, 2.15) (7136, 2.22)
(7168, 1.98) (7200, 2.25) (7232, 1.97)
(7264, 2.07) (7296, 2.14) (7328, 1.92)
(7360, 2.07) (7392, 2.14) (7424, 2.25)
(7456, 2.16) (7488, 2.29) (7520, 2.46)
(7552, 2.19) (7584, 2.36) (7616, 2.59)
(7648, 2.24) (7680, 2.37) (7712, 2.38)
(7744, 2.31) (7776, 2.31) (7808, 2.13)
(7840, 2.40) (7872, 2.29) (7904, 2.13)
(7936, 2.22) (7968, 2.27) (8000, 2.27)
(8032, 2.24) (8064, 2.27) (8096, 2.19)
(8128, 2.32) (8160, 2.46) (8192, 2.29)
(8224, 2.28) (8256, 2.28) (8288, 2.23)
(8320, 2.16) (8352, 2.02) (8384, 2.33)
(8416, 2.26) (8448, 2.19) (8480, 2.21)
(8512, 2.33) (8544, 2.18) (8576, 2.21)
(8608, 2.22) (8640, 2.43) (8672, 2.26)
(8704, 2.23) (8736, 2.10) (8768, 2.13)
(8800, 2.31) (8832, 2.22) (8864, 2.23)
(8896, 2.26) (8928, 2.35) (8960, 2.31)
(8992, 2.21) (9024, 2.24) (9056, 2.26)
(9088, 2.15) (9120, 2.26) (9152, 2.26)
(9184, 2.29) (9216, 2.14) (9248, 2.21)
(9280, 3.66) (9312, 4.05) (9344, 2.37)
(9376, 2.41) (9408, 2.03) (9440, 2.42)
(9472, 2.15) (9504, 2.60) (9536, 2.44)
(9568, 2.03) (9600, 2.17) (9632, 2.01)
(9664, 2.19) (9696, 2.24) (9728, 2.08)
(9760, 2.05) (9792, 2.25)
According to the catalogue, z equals 0.416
